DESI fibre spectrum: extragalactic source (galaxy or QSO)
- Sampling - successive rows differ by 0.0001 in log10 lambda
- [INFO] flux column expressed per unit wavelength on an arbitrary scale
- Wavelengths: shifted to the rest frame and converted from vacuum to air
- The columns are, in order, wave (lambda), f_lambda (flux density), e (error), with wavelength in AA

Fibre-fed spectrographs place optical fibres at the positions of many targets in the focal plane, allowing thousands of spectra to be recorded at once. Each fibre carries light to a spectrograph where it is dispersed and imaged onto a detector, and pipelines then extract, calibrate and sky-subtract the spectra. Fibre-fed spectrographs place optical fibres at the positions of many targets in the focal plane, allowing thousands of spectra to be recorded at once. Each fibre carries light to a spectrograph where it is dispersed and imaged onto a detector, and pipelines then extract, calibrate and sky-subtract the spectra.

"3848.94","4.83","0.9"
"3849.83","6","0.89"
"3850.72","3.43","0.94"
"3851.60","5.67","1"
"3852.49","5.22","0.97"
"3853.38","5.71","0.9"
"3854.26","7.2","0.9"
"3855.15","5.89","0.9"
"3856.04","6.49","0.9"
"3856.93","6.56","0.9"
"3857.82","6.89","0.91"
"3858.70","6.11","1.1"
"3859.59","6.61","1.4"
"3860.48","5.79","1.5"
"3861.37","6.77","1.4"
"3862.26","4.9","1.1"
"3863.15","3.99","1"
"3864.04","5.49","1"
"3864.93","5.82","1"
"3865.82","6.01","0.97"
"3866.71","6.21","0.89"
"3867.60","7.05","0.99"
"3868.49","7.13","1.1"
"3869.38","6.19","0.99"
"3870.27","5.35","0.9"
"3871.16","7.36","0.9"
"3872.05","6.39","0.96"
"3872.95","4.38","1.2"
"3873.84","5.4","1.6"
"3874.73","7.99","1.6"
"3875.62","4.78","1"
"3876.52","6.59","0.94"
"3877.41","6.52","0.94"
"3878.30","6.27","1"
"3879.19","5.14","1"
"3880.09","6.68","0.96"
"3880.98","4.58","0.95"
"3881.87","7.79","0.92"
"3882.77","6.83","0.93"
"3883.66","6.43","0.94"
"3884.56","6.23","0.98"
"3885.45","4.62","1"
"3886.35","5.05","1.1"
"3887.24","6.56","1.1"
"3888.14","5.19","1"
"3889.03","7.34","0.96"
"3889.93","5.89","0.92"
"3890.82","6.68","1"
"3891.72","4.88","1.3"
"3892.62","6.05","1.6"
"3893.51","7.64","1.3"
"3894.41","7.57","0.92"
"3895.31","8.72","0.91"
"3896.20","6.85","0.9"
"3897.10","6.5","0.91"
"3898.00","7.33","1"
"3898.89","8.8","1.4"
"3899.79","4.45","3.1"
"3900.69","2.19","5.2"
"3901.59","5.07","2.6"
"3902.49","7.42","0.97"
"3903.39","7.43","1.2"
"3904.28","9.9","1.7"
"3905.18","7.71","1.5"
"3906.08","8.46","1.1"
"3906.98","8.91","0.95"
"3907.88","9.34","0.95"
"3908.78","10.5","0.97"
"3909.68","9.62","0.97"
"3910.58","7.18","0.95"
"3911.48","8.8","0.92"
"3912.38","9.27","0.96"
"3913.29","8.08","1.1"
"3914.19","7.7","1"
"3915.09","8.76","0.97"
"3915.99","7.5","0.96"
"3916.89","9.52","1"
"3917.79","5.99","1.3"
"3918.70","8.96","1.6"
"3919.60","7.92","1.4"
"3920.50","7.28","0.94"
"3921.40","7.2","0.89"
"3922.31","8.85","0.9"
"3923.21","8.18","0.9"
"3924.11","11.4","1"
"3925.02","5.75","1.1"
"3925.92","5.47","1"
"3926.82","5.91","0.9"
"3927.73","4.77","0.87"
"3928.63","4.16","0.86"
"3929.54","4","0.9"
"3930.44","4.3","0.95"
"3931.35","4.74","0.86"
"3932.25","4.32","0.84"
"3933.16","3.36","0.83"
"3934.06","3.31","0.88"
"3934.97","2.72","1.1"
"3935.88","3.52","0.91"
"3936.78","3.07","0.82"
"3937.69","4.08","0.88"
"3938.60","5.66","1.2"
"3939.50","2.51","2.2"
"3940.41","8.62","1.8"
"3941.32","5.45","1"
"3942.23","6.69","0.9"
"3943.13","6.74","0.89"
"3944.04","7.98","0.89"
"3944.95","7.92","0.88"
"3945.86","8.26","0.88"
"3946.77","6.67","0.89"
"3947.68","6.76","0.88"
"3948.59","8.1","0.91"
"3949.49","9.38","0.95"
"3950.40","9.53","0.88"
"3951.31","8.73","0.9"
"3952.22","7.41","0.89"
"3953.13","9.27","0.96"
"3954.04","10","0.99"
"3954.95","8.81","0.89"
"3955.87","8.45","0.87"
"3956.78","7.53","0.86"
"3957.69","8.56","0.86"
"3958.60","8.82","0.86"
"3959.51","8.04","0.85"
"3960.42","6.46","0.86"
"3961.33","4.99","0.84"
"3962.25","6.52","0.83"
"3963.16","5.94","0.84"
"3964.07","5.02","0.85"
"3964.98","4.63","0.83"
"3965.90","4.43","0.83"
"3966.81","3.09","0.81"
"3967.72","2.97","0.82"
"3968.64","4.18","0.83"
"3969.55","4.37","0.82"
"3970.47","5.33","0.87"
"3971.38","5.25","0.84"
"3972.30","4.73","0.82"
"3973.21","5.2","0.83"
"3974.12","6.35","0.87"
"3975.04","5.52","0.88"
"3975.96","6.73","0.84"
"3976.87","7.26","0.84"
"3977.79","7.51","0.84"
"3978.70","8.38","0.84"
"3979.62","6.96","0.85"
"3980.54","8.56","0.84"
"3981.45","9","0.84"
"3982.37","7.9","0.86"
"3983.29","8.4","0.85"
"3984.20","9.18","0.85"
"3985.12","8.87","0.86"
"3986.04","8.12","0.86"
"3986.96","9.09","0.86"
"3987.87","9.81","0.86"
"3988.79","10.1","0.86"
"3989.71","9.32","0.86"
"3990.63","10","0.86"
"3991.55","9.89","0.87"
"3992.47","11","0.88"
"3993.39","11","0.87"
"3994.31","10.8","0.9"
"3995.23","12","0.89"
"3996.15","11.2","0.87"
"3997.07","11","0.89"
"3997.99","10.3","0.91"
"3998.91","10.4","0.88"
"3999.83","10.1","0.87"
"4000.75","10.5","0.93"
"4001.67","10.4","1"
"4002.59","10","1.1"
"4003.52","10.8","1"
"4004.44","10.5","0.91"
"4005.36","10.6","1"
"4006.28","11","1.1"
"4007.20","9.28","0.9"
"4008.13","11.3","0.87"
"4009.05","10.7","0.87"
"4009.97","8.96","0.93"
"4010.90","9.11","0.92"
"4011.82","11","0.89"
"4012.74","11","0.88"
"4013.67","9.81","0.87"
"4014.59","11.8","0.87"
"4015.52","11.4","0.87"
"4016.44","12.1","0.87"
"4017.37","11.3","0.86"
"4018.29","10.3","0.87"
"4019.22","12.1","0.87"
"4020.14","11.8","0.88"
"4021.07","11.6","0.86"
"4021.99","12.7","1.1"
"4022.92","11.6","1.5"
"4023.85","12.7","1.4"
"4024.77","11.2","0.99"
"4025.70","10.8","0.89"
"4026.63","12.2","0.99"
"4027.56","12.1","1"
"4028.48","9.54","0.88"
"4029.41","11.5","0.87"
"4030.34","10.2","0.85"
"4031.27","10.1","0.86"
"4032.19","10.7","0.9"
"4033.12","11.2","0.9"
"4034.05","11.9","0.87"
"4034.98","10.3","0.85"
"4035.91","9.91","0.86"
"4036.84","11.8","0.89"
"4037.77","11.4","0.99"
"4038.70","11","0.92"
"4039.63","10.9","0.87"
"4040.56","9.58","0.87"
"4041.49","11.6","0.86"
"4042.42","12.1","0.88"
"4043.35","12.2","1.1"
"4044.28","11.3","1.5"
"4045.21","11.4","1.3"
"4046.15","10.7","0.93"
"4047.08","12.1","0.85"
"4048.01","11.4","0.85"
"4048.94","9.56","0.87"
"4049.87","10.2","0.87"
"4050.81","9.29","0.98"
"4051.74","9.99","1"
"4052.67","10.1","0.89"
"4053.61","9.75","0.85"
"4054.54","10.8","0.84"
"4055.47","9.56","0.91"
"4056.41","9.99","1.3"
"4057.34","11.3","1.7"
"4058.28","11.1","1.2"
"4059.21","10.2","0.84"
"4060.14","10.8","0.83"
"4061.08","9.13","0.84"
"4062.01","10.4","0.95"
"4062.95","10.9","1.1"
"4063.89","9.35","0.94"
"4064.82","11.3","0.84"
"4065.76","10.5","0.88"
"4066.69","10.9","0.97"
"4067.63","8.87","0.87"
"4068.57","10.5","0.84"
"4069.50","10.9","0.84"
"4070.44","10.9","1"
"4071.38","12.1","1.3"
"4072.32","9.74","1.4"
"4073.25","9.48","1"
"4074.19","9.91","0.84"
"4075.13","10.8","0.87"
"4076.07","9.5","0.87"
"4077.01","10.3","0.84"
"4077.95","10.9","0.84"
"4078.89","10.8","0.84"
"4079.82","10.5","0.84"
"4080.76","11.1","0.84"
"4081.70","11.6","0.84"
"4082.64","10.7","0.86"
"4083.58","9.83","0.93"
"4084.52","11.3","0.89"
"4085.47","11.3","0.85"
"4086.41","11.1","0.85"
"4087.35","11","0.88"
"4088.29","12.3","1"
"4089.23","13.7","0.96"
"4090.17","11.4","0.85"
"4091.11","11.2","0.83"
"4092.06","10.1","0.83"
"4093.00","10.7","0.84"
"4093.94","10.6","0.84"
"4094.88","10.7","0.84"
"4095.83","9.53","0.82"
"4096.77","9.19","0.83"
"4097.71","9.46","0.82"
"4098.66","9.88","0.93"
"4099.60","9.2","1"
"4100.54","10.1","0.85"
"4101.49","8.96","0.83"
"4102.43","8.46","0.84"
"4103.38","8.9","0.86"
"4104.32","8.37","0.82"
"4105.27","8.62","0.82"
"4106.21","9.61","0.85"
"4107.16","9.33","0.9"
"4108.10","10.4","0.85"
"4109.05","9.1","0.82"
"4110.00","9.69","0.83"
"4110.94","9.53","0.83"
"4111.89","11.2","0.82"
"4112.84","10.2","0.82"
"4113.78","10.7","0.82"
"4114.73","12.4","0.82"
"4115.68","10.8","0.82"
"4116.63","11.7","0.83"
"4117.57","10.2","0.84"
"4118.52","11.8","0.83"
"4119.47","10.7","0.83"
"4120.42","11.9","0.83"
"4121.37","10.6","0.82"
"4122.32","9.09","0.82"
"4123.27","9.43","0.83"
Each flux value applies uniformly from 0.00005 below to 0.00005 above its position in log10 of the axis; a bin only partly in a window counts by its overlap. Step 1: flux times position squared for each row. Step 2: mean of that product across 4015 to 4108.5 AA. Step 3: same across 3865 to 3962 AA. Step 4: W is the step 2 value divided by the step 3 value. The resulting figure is 1.69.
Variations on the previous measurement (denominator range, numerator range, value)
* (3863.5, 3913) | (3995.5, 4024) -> 1.71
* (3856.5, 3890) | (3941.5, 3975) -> 1.15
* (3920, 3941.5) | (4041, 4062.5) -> 2.11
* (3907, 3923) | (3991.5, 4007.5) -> 1.32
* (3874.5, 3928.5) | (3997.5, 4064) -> 1.62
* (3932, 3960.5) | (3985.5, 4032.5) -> 1.63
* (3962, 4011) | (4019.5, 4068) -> 1.34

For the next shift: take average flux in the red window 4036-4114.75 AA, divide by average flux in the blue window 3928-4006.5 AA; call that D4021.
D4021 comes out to 1.41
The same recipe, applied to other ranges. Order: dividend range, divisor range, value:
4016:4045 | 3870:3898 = 1.79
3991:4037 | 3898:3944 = 1.64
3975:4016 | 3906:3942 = 1.48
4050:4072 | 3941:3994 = 1.39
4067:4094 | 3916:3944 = 1.84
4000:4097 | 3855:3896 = 1.74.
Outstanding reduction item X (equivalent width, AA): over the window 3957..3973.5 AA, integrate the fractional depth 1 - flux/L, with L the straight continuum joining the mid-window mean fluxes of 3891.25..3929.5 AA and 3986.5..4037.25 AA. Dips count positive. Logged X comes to 6.65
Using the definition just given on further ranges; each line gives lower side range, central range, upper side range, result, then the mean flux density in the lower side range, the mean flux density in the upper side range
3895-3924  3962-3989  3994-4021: 8.9 AA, 7.87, 10.8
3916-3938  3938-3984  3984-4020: 5.7 AA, 5.83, 10.4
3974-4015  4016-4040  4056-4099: -3.0 AA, 9.62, 10.6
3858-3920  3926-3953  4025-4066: 7.5 AA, 6.8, 10.7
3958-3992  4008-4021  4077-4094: -3.8 AA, 6.95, 11.1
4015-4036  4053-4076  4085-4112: 0.6 AA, 11.3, 10.1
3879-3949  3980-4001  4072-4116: -4.2 AA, 6.64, 10.3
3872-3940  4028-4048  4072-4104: -3.6 AA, 6.49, 10.4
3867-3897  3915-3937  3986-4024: 5.0 AA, 6.31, 10.7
